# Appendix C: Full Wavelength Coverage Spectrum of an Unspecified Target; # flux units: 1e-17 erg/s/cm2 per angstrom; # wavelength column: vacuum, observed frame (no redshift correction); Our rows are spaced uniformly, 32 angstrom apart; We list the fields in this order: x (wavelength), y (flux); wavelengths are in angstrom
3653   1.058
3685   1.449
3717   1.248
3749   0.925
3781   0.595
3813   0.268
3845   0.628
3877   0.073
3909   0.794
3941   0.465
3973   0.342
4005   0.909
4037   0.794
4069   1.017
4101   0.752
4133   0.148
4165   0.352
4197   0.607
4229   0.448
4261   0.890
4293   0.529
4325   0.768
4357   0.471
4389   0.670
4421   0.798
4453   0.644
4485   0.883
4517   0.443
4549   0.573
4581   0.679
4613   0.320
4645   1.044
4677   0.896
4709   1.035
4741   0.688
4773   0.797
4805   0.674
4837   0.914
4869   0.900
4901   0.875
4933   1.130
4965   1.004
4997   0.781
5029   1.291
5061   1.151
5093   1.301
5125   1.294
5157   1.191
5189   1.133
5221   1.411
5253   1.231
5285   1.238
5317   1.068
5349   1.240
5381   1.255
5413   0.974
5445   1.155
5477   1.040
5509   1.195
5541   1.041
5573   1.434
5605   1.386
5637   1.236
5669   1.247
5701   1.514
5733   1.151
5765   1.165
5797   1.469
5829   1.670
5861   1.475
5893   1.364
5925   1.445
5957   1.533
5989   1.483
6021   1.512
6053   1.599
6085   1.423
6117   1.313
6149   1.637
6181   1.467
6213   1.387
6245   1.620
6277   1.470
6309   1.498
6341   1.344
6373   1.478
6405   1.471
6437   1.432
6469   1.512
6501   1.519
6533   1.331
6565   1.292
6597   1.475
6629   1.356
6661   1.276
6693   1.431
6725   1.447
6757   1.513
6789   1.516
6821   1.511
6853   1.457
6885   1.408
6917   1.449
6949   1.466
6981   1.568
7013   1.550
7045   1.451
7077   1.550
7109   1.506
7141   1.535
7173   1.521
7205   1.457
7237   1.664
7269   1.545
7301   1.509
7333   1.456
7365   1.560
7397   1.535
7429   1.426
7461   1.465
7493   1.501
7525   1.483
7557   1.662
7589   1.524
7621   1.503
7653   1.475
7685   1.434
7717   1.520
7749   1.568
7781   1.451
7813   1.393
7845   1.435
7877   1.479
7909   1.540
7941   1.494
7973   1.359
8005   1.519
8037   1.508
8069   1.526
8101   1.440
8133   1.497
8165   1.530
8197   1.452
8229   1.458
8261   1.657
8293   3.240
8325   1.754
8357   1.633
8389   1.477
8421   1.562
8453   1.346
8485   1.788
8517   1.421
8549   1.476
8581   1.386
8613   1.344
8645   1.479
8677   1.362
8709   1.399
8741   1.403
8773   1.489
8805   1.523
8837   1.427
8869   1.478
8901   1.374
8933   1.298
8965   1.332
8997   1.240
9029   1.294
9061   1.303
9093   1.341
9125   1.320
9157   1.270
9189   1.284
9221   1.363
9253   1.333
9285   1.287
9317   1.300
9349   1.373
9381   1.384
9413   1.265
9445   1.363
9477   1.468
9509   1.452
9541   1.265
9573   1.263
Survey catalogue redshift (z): 0.262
